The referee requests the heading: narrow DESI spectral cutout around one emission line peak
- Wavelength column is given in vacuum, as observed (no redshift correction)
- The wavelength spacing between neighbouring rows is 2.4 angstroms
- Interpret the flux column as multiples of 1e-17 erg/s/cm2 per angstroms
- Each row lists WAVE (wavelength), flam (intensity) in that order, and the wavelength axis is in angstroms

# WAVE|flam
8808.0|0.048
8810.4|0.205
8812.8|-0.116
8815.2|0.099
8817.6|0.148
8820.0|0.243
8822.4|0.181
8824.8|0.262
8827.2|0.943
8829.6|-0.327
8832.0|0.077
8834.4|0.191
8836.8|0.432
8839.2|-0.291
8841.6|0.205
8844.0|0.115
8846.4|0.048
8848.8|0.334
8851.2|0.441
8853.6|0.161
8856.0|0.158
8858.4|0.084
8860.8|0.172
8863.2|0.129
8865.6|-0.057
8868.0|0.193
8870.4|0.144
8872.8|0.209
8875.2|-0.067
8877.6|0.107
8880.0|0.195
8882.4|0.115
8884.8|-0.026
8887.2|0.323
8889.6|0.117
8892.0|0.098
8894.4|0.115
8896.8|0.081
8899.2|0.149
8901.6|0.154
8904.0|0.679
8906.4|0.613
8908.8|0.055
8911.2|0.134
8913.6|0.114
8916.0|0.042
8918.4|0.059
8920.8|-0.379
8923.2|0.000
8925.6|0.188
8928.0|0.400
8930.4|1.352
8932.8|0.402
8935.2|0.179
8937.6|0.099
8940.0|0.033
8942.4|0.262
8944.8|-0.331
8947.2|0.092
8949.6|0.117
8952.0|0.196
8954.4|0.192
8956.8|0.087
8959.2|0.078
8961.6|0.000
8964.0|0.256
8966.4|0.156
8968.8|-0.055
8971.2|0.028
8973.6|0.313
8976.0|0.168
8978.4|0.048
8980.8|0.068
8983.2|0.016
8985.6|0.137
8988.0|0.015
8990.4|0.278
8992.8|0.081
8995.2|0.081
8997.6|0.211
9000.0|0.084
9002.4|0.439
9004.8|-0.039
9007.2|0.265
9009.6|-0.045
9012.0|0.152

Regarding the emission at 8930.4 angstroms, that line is H-beta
